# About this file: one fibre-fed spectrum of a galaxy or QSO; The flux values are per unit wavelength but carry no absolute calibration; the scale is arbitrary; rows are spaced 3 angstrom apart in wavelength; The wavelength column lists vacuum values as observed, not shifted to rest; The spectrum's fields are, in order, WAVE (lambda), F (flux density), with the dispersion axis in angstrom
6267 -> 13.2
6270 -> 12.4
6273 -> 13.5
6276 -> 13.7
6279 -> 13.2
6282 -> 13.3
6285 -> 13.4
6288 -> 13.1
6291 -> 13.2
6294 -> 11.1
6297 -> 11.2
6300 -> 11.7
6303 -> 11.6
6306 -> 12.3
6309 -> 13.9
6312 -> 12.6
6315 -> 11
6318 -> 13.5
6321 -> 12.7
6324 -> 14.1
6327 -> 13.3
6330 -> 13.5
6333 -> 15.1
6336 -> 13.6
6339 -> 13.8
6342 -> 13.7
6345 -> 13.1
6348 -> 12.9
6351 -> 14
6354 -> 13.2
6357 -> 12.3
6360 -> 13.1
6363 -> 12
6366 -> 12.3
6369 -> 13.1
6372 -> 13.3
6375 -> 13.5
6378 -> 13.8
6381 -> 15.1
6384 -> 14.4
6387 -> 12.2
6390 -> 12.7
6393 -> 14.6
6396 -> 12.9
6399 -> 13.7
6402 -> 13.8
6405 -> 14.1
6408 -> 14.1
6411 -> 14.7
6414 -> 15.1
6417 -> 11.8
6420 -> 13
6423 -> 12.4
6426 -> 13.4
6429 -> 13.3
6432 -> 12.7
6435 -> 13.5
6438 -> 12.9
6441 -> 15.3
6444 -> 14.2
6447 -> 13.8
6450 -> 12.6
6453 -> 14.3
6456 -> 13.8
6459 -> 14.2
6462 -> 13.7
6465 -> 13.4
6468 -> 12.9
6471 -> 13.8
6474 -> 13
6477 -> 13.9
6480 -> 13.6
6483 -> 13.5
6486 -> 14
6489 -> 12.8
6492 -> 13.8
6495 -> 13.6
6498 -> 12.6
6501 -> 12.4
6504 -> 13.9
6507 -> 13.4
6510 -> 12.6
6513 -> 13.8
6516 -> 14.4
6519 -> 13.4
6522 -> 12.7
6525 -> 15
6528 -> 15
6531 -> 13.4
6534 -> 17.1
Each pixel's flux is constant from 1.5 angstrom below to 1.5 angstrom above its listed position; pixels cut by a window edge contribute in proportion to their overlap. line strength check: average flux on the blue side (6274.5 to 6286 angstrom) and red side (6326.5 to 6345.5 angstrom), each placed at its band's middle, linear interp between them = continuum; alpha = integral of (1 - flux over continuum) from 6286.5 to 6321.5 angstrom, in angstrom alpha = 3.2 angstrom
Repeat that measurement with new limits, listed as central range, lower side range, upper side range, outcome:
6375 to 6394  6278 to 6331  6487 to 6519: -1.2 angstrom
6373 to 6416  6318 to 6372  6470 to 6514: -1.8 angstrom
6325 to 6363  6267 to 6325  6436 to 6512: -1.4 angstrom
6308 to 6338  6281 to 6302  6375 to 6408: -1.2 angstrom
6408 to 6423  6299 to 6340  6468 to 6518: -0.3 angstrom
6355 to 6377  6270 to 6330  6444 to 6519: 0.3 angstrom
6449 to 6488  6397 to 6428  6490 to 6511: -0.8 angstrom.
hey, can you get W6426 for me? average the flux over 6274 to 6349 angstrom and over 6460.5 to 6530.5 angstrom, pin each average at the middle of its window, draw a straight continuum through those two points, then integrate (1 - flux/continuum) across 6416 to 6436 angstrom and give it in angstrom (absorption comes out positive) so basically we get 0.7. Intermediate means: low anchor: 13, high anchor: 13.5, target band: 12.9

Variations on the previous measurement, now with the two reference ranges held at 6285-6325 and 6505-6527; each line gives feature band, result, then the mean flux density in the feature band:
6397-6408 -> -0.7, 13.9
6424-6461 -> -1.1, 13.7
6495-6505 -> 0.4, 13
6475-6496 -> -0.2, 13.6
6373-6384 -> -1.1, 14.1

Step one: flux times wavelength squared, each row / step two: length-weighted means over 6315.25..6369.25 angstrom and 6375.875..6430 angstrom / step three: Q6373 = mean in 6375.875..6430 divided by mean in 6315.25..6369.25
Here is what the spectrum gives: 1.0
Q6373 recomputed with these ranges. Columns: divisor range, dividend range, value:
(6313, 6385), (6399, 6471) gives 1.05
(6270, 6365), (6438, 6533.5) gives 1.11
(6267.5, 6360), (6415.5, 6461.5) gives 1.07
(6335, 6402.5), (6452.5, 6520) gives 1.05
